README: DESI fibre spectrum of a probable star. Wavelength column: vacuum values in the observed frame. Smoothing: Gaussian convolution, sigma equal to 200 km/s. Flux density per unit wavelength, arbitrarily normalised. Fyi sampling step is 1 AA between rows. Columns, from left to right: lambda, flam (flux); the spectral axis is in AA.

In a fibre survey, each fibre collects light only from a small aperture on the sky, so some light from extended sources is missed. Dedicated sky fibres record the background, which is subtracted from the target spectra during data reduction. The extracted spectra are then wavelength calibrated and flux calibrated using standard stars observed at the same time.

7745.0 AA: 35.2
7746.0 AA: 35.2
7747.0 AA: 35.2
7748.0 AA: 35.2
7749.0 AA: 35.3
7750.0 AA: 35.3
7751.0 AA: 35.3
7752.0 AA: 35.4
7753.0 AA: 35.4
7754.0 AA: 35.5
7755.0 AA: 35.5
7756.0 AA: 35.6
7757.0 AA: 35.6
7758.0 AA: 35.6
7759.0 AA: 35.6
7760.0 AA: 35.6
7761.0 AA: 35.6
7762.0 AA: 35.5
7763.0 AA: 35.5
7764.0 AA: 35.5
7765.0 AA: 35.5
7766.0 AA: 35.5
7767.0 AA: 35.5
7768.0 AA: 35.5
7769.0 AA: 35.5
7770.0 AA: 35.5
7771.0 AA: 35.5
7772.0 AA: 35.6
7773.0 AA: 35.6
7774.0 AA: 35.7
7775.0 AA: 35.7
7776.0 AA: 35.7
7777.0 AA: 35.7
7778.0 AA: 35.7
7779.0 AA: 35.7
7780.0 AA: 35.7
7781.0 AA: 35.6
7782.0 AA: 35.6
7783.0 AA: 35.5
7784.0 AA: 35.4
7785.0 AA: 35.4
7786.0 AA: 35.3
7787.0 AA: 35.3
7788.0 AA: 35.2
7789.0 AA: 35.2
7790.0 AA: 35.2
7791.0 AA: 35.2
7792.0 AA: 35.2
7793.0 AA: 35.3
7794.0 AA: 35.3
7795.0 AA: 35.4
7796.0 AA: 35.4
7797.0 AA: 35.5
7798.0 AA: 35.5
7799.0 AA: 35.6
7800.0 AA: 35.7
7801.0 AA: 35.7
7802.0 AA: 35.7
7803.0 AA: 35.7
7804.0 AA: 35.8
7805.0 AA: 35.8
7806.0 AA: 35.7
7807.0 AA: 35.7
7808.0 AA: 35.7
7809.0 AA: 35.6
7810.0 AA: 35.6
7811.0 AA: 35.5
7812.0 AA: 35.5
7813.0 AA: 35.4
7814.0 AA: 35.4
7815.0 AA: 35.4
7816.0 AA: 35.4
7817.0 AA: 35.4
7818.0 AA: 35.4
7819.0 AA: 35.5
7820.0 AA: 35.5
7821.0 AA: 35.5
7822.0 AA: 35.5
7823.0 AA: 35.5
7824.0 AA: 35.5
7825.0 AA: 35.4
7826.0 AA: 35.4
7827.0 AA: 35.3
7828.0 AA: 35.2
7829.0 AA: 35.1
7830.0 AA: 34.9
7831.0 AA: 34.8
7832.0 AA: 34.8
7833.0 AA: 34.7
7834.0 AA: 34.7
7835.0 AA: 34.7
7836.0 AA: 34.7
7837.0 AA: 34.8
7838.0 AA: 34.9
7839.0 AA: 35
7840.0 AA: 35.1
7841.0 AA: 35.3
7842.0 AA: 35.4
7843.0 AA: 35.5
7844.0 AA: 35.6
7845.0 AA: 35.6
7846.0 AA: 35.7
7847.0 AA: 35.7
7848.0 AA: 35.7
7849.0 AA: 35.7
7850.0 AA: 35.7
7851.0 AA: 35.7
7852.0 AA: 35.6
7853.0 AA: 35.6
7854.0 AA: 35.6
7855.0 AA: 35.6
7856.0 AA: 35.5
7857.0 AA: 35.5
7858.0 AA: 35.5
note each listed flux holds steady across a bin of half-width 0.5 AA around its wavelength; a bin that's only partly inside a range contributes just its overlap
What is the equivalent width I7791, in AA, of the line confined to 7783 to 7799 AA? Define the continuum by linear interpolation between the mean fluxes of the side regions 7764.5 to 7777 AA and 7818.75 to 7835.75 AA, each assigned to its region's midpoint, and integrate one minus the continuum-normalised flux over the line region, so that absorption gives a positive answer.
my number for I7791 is 0.0 AA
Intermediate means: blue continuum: 35.6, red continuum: 35.2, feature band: 35.3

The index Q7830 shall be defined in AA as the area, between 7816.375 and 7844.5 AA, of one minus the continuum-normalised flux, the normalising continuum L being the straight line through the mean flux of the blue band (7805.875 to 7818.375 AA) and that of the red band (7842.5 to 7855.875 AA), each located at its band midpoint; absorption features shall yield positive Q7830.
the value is 0.3 AA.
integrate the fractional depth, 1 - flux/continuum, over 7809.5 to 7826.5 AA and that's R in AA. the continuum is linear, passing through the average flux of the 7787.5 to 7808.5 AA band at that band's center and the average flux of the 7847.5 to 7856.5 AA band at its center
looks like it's 0.04 AA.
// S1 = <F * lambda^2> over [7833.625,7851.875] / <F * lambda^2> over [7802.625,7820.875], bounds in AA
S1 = 1.00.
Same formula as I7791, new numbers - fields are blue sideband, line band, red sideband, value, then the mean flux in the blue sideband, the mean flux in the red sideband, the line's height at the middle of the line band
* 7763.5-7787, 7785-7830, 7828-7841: -0.34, 35.6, 34.9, 35.2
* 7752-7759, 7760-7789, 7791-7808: 0.01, 35.5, 35.6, 35.5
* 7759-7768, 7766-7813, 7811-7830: -0.08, 35.5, 35.4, 35.5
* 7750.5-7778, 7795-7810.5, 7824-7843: -0.16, 35.5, 35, 35.3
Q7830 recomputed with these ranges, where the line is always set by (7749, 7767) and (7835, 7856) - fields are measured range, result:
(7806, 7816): -0.03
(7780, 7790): 0.02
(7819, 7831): 0.03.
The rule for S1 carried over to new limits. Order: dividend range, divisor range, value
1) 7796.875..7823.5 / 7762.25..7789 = 1.01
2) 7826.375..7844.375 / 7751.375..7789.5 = 1.00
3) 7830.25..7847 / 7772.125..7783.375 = 1.00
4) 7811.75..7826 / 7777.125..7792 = 1.01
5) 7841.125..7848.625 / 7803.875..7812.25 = 1.01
